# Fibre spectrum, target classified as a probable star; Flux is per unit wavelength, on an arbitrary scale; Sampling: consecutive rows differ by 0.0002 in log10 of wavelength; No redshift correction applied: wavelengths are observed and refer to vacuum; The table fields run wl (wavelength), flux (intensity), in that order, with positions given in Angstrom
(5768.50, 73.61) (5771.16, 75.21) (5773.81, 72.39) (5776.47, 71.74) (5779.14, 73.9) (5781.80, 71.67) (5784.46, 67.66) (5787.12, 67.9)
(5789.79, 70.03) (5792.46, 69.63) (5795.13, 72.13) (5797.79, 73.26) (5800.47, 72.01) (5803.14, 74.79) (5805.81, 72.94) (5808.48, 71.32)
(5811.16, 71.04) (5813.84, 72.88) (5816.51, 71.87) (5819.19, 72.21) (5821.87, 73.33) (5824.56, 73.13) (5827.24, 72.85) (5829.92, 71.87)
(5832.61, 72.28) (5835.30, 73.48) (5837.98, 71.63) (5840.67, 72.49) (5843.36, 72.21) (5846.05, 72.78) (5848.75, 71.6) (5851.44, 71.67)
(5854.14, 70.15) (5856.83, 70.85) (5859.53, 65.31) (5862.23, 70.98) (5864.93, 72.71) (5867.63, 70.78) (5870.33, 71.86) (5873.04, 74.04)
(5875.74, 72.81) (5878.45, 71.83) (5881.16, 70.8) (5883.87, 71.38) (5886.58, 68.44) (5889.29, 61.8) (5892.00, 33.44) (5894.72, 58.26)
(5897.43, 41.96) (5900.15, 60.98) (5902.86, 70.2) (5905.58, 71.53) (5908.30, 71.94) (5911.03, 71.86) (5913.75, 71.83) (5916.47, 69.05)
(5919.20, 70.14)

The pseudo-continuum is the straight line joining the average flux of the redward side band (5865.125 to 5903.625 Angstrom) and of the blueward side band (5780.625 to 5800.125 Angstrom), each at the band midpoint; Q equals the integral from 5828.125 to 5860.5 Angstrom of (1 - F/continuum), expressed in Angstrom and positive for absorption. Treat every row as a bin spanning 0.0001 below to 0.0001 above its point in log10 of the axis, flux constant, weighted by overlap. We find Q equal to -2.2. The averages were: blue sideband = 70.4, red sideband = 64.3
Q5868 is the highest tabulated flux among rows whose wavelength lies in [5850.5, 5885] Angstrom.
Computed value 74.04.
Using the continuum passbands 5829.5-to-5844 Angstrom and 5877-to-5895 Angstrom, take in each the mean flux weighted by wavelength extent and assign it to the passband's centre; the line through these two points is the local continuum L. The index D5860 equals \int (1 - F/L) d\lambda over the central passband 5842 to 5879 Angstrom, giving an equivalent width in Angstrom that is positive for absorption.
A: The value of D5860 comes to -2.11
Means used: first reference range 72.4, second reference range 62.5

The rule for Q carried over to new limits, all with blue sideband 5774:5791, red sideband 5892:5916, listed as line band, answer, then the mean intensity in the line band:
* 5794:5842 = -2.9 Angstrom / 72.5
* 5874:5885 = -1.2 Angstrom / 71.8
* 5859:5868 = -0.6 Angstrom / 70.3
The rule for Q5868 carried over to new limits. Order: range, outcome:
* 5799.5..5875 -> 74.79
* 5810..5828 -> 73.33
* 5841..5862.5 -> 72.78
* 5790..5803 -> 73.26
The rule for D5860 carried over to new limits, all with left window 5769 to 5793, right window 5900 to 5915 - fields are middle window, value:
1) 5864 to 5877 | -0.3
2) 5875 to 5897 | 2.5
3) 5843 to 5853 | -0.2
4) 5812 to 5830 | -0.4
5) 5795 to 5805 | -0.3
